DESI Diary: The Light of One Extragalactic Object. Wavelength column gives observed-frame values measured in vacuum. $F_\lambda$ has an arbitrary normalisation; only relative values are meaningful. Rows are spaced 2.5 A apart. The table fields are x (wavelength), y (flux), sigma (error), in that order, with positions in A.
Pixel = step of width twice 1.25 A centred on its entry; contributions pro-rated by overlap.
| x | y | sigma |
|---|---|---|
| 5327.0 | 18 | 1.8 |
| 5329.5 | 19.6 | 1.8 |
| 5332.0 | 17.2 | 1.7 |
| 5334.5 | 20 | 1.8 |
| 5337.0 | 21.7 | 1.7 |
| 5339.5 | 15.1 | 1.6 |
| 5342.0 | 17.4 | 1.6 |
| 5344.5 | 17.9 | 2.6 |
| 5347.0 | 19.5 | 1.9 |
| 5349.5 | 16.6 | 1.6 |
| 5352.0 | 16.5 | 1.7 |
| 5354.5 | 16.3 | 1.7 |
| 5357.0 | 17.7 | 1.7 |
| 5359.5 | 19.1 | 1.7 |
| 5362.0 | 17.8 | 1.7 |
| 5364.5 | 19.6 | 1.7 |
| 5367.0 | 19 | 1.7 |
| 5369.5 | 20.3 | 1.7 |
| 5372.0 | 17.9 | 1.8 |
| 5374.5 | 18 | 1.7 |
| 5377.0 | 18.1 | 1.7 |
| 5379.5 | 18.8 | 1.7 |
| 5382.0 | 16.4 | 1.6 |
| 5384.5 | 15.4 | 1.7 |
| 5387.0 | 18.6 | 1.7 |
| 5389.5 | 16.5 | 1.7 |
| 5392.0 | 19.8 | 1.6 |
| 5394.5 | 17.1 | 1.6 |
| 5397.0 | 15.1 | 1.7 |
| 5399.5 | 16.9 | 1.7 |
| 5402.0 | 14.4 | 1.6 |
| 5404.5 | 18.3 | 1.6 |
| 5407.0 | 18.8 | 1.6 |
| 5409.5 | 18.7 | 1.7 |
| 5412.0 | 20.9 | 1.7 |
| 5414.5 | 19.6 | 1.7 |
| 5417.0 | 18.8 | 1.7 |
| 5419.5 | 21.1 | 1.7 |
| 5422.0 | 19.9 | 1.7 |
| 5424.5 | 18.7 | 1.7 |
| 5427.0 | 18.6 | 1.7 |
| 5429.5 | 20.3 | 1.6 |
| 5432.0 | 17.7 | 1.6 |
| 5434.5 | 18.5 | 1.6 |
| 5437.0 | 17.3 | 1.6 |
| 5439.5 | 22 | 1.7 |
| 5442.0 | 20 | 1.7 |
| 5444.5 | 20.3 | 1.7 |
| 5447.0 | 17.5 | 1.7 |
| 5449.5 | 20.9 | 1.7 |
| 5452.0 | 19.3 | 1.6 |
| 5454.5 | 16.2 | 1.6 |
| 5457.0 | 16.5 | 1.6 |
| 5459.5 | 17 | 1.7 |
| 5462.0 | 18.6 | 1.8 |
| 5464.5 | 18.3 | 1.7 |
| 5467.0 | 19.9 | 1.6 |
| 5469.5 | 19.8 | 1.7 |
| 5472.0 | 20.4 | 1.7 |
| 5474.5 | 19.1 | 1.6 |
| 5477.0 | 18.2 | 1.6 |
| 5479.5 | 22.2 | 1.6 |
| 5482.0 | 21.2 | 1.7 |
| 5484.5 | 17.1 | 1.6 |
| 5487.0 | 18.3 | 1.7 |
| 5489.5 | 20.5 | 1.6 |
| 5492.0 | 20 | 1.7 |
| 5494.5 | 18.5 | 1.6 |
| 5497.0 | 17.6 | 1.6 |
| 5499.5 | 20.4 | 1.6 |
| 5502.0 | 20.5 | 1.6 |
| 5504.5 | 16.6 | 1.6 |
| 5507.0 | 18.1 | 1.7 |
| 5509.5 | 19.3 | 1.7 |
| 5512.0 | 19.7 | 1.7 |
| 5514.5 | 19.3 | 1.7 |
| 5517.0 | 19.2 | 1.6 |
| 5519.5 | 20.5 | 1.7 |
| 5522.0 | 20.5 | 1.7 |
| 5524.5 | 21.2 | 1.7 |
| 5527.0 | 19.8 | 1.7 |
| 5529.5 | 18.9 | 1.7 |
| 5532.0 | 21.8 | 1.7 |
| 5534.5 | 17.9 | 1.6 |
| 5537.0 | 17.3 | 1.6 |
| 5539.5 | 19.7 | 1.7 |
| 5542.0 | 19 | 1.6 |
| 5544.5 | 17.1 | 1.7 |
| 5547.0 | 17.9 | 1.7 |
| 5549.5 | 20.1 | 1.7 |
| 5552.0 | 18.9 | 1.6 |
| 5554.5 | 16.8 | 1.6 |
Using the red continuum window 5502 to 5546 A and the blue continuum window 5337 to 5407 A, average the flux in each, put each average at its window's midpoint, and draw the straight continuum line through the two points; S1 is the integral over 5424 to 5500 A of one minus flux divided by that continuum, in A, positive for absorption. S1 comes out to -2.0 A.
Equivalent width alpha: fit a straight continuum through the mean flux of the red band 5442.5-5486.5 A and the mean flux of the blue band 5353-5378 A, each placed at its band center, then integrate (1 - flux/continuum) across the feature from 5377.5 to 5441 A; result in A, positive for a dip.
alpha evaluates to 1.0 A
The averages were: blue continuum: 18.4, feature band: 18.3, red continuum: 19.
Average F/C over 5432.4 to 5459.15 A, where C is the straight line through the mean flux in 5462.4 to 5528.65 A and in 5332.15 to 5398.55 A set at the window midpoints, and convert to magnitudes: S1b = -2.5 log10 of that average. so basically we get 0.01 mag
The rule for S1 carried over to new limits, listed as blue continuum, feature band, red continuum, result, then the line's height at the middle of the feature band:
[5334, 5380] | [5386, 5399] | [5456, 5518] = 0.8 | 18.5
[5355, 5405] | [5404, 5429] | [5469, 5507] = -1.6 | 18.3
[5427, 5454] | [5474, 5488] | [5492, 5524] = -0.1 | 19.3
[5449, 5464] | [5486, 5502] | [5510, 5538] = -0.4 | 18.9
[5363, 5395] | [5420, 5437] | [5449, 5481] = -0.3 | 18.6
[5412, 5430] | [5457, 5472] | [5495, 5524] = 0.6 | 19.5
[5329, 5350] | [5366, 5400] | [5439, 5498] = 1.6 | 18.6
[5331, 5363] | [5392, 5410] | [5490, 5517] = 1.1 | 18.3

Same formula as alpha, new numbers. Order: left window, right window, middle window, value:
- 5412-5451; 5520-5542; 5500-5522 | 0.4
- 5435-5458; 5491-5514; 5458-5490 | -0.5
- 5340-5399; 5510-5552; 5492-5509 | 0.3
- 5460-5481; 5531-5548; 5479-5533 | -1.4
